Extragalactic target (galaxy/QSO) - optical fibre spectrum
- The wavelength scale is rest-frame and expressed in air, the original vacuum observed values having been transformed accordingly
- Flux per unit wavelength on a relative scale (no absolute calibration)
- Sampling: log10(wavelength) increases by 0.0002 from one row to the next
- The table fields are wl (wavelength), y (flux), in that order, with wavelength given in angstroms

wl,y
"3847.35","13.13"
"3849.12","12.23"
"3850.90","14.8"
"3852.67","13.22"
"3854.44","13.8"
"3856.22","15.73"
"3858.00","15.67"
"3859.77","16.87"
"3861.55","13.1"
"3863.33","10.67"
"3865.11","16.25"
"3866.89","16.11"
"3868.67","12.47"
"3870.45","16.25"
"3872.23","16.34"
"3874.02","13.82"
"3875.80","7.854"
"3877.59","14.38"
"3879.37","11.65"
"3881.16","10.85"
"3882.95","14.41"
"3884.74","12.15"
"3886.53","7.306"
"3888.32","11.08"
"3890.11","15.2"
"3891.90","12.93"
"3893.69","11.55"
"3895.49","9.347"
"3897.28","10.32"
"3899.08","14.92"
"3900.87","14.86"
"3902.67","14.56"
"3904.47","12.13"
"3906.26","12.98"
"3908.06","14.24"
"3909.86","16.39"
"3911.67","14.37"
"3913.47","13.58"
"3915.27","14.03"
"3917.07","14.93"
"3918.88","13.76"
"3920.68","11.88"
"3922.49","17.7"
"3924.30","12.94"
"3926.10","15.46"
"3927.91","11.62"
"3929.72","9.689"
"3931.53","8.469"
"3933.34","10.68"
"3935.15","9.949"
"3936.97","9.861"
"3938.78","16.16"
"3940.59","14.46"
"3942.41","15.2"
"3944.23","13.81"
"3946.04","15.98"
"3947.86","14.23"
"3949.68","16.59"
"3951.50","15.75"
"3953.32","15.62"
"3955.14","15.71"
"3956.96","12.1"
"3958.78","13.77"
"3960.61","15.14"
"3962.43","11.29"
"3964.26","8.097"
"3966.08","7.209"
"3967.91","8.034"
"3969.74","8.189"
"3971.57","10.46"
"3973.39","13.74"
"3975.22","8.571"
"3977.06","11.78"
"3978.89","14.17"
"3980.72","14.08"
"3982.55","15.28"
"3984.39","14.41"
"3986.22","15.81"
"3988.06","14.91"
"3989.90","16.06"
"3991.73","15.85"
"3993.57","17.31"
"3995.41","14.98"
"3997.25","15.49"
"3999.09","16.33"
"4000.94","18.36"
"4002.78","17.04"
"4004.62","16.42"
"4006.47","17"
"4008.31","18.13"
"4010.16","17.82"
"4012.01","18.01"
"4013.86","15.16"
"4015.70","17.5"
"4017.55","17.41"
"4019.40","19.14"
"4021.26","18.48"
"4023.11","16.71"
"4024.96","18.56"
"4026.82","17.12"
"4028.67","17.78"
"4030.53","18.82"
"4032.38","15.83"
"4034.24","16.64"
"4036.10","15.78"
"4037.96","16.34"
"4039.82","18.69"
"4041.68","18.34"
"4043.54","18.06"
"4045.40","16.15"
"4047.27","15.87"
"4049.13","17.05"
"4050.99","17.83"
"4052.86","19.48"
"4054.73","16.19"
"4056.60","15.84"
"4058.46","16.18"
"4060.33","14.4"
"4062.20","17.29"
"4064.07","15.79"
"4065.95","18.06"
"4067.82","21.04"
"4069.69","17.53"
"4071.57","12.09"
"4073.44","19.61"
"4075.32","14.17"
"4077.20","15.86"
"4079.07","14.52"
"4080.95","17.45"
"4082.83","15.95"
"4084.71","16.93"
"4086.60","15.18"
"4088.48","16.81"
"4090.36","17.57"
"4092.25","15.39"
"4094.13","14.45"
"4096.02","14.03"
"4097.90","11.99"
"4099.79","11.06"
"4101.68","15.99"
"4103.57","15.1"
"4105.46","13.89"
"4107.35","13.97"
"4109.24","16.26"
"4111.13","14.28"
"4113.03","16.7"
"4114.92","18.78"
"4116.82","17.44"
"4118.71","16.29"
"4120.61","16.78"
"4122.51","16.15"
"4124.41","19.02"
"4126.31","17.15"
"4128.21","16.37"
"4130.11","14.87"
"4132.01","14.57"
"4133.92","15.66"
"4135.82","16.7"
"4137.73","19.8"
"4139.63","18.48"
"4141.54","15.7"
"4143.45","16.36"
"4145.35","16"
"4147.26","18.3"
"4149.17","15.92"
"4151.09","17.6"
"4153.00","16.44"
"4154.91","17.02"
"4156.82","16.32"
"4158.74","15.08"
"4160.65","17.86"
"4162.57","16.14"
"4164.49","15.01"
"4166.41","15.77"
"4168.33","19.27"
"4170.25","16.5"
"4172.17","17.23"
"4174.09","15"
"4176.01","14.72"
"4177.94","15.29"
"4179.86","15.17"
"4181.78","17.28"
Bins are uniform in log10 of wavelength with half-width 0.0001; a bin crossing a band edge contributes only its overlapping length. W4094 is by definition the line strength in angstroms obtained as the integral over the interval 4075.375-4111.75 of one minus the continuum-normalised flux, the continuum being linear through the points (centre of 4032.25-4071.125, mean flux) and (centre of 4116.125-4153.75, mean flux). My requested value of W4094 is 3.94 angstroms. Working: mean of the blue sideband 17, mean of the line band 15.1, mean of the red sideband 16.8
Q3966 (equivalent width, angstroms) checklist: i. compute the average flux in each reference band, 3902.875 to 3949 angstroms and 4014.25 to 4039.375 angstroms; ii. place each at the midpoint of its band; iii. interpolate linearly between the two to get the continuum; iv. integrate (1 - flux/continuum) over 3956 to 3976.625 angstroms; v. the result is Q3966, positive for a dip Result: 6.0 angstroms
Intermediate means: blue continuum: 13.4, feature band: 10.6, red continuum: 17.4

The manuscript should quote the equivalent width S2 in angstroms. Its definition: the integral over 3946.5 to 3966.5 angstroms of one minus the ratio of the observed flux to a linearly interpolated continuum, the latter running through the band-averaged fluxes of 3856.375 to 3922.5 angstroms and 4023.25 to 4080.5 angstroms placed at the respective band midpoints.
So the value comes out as 1.9 angstroms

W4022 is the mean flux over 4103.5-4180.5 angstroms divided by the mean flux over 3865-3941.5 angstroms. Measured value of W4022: 1.3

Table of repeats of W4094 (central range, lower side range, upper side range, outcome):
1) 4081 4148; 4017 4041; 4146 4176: 3.4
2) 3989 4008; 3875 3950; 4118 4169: -2.9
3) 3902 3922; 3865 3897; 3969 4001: -1.3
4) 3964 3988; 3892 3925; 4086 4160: 4.4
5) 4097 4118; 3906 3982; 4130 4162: 1.2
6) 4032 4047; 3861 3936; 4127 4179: -2.1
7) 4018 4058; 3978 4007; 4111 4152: -3.0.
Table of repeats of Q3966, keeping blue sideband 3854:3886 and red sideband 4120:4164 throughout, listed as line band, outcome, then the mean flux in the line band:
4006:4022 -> -2.5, 17.6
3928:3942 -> 2.9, 11.5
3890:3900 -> 1.3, 12.2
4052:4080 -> -1.2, 16.5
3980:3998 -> -0.5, 15.4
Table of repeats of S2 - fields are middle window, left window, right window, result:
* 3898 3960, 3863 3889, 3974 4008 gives 0.7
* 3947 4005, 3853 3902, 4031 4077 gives 5.4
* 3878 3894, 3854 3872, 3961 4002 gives 2.7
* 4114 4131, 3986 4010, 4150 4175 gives -0.5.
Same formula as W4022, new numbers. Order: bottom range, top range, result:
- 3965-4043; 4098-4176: 1.04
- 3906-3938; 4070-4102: 1.18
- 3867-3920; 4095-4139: 1.21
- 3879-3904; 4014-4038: 1.42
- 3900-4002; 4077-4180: 1.19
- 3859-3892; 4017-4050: 1.32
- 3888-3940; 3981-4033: 1.30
